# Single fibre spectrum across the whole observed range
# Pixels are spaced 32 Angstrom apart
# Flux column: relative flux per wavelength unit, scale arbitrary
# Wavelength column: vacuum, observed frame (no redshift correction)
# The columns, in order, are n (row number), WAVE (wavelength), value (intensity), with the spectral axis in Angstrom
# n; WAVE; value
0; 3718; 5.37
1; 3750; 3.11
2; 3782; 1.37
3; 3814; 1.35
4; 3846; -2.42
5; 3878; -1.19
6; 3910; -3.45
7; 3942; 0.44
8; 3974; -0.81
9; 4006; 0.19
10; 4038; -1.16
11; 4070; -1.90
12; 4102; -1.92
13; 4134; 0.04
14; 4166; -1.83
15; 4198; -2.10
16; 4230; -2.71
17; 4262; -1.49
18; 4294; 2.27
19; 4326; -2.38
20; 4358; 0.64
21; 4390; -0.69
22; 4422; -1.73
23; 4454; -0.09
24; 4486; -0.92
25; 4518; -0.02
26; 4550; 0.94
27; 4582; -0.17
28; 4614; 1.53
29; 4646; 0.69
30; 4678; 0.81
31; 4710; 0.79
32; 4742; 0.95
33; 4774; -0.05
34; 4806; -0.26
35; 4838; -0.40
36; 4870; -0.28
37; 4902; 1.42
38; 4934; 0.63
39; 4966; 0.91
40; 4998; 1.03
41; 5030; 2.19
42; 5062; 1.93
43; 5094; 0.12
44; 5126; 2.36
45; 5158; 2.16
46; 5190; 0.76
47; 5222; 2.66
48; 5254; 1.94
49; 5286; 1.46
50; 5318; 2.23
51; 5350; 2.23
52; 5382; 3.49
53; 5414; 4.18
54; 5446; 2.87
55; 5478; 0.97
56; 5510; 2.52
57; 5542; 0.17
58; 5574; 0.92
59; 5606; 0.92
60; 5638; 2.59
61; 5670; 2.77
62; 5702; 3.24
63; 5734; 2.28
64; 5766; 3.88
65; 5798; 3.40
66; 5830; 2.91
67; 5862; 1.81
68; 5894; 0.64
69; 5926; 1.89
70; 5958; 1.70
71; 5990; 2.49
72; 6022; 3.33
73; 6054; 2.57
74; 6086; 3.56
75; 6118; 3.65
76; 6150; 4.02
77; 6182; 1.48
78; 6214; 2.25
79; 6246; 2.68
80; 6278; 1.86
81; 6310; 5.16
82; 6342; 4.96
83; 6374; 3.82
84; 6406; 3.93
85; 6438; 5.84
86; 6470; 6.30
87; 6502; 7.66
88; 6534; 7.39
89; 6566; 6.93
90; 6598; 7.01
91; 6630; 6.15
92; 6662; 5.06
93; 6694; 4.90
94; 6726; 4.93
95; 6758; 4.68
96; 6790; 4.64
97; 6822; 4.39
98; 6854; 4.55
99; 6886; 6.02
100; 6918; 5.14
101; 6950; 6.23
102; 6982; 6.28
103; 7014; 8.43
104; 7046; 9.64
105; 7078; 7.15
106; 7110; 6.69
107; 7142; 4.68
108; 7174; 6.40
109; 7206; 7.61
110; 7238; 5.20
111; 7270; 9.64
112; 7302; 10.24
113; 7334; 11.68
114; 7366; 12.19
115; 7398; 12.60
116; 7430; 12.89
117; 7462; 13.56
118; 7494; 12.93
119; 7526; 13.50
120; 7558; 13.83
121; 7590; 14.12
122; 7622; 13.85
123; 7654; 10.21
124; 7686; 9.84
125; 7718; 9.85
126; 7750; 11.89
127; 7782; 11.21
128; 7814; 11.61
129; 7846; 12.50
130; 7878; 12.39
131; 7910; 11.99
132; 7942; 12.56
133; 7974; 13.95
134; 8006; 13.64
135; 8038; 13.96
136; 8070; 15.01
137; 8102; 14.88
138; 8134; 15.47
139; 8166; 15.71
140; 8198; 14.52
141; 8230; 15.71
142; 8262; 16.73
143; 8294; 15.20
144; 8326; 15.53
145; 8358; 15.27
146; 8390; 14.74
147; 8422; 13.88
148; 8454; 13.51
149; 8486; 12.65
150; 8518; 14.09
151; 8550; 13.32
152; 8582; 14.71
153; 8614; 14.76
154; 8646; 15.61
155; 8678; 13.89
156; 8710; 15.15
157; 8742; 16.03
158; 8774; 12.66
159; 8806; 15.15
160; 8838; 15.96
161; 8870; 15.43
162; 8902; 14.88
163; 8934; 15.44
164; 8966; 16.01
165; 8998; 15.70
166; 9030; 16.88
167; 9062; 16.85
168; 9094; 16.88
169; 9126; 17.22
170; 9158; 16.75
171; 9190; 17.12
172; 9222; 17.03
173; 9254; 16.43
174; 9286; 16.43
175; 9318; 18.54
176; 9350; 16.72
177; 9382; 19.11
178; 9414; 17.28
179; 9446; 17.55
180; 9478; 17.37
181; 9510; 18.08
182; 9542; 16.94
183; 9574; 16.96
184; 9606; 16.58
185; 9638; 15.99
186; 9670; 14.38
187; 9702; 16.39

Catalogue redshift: 0.00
